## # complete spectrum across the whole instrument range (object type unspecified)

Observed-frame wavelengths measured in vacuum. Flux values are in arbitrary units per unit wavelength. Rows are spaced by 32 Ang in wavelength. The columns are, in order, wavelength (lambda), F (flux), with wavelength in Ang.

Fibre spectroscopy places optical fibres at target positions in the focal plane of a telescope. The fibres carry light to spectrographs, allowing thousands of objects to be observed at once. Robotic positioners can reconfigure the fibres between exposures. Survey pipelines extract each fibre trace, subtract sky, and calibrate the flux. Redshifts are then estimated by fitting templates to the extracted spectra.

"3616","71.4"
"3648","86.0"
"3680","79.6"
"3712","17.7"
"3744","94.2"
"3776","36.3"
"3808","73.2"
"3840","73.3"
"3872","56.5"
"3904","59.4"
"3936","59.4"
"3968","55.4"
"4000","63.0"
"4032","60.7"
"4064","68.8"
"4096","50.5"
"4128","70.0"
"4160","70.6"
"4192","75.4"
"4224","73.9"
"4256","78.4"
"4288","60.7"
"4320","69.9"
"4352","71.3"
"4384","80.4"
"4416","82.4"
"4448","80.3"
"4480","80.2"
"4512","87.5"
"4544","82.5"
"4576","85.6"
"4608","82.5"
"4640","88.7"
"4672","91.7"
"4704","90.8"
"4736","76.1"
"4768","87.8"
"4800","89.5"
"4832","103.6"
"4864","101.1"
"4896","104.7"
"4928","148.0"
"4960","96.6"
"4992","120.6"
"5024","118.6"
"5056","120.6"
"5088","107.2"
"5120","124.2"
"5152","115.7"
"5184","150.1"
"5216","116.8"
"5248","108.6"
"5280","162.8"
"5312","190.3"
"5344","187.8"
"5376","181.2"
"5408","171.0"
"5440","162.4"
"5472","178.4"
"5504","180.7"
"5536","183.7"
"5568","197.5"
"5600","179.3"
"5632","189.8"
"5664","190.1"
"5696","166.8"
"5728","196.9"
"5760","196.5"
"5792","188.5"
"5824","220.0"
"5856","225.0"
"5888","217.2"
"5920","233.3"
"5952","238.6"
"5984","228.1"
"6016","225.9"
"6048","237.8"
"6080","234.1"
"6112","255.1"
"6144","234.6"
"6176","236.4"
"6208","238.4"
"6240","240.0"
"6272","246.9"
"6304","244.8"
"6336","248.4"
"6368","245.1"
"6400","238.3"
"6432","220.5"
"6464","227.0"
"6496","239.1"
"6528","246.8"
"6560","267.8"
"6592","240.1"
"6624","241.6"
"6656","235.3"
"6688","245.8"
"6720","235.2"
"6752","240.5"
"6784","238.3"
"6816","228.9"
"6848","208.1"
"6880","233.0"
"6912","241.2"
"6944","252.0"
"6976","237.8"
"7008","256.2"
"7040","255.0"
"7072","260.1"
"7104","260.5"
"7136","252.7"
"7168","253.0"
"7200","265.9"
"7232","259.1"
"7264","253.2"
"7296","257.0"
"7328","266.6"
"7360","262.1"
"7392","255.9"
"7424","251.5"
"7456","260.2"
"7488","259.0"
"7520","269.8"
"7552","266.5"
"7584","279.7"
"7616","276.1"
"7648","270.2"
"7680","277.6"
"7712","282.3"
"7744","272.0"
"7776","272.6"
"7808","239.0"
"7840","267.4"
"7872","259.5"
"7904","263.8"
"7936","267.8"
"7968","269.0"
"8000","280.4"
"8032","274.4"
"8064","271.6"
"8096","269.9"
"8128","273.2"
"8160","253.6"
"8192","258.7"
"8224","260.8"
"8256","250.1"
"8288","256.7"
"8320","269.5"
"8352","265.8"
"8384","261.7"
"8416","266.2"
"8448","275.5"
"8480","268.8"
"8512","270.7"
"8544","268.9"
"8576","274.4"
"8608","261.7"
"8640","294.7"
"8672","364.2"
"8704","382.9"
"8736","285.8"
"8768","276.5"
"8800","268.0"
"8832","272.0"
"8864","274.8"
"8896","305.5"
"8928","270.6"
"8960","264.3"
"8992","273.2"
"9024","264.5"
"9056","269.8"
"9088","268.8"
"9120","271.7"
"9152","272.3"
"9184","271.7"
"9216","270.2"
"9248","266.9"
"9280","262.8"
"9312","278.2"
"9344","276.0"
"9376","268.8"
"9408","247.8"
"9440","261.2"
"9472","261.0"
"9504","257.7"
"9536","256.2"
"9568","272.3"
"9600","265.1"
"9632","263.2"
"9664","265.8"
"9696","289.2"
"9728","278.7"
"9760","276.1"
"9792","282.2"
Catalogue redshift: 0.32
